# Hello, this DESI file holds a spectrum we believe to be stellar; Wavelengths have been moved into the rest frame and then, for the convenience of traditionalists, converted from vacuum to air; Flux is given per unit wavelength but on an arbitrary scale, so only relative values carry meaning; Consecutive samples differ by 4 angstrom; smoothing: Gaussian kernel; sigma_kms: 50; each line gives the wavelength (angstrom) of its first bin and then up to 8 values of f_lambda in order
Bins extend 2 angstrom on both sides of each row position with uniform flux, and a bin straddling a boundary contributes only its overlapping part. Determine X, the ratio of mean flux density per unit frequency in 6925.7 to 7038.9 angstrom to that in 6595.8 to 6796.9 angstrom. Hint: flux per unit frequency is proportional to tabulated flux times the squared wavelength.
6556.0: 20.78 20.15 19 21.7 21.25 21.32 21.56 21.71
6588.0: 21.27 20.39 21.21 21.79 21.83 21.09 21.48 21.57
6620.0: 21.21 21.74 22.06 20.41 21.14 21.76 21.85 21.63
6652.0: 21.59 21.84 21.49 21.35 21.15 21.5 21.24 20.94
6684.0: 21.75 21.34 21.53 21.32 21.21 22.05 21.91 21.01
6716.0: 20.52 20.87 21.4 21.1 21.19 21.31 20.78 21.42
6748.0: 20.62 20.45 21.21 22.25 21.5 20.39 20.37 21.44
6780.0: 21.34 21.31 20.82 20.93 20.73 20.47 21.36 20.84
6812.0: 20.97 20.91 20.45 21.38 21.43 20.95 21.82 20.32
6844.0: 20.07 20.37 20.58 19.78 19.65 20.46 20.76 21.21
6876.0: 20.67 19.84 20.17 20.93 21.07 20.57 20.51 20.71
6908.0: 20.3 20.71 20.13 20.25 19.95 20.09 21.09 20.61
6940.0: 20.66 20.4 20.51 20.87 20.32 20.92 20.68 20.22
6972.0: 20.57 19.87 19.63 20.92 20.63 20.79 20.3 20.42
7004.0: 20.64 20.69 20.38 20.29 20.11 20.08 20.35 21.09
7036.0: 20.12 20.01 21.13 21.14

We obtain 1.04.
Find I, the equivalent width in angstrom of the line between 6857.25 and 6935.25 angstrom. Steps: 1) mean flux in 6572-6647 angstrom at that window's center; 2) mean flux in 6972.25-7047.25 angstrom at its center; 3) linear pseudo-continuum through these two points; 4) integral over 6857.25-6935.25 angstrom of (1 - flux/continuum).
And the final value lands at 0.88 angstrom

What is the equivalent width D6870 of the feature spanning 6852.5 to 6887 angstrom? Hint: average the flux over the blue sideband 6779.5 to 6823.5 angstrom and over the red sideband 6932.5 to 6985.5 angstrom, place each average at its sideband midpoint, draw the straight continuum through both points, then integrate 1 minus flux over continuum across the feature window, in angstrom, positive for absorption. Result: 0.6 angstrom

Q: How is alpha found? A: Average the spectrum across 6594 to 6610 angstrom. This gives 21.5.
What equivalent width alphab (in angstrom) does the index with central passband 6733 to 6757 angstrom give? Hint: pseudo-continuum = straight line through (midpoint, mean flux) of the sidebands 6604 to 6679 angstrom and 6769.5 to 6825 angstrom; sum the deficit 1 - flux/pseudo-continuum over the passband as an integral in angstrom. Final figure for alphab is 0.2 angstrom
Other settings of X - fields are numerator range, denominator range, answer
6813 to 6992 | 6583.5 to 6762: 1.03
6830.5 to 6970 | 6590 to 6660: 1.04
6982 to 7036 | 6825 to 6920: 1.04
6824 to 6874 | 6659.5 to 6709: 1.01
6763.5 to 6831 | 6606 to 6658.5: 1.02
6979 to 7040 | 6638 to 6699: 1.05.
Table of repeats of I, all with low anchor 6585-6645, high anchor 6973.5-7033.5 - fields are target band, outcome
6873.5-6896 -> 0.17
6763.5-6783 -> 0.00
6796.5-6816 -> 0.01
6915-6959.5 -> 0.23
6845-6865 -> 0.61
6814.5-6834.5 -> -0.18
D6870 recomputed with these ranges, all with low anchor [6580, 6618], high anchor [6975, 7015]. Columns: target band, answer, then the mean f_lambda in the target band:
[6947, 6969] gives -0.09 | 20.6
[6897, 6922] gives 0.24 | 20.4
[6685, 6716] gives -0.42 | 21.4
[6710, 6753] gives 0.17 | 21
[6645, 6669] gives -0.33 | 21.5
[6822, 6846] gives -0.20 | 21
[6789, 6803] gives 0.10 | 20.8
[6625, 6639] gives 0.01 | 21.3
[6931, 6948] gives -0.06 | 20.6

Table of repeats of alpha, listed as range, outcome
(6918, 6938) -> 20.4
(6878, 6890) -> 20.3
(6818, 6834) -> 21.1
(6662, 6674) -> 21.3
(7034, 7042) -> 20.1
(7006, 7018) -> 20.5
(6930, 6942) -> 20.8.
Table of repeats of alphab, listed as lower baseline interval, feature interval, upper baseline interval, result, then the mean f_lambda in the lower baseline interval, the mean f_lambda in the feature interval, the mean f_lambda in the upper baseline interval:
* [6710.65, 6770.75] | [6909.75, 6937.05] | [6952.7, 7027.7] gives 0.3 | 21.1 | 20.4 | 20.4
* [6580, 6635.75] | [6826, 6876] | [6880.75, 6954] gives 0.2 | 21.4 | 20.6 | 20.5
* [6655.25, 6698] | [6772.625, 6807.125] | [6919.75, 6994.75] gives 0.0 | 21.4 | 21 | 20.5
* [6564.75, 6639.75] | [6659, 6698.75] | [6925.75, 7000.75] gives -0.4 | 21.3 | 21.4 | 20.5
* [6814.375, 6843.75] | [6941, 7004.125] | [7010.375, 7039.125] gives 0.1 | 21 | 20.5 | 20.3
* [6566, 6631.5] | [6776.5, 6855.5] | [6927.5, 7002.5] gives 0.0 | 21.4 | 20.9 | 20.5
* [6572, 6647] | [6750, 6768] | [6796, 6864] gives -0.3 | 21.4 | 21.2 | 20.7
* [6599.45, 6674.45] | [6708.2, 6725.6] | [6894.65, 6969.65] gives 0.2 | 21.5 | 21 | 20.5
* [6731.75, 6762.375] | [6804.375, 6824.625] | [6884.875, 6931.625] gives 0.0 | 21.2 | 20.9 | 20.5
